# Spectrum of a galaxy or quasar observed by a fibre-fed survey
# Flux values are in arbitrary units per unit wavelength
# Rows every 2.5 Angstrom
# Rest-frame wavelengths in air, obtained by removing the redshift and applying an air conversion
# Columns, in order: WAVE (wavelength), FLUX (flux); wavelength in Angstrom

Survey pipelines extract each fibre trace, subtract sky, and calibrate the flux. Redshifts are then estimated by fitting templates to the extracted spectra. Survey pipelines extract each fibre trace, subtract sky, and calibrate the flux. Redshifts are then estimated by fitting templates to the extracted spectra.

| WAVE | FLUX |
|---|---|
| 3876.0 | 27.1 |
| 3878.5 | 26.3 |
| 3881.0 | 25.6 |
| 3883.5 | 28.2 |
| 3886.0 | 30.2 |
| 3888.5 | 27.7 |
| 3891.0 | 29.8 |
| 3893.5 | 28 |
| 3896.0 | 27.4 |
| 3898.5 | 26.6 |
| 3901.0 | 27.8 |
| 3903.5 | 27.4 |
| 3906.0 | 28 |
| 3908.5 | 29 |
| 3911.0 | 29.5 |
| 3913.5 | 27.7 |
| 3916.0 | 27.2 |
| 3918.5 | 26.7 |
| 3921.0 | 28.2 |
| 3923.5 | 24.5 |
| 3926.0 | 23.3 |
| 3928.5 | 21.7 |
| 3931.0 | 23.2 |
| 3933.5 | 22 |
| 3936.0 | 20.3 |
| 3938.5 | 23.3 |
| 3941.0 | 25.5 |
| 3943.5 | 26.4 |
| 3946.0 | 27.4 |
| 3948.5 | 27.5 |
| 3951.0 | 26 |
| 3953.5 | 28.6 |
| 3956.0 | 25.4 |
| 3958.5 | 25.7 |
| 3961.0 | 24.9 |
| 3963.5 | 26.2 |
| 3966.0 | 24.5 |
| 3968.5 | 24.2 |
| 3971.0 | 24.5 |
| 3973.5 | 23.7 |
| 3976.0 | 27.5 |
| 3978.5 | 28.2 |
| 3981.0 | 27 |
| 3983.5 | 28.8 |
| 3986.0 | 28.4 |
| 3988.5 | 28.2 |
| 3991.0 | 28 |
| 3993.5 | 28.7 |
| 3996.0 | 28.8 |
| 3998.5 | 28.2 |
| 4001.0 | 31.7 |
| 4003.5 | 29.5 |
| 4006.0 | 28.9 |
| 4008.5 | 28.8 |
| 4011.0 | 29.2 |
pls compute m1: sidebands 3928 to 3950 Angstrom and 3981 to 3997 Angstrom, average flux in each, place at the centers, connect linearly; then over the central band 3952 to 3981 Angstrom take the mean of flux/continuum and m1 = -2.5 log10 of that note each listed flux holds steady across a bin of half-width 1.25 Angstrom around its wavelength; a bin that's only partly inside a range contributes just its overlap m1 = 0.03 mag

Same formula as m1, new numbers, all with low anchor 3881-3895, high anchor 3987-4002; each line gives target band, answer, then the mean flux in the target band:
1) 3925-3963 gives 0.159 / 24.8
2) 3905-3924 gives 0.033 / 27.7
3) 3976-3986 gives 0.032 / 28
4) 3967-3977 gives 0.158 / 24.9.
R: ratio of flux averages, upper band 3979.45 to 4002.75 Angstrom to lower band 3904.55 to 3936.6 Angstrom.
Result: 1.12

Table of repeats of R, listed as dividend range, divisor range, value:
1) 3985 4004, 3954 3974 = 1.15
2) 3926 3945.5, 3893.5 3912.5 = 0.84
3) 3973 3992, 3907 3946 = 1.09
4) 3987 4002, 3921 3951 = 1.19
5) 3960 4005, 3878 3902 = 0.98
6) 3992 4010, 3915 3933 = 1.18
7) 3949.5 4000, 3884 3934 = 1.00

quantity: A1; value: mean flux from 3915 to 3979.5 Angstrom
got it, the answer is 25.2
